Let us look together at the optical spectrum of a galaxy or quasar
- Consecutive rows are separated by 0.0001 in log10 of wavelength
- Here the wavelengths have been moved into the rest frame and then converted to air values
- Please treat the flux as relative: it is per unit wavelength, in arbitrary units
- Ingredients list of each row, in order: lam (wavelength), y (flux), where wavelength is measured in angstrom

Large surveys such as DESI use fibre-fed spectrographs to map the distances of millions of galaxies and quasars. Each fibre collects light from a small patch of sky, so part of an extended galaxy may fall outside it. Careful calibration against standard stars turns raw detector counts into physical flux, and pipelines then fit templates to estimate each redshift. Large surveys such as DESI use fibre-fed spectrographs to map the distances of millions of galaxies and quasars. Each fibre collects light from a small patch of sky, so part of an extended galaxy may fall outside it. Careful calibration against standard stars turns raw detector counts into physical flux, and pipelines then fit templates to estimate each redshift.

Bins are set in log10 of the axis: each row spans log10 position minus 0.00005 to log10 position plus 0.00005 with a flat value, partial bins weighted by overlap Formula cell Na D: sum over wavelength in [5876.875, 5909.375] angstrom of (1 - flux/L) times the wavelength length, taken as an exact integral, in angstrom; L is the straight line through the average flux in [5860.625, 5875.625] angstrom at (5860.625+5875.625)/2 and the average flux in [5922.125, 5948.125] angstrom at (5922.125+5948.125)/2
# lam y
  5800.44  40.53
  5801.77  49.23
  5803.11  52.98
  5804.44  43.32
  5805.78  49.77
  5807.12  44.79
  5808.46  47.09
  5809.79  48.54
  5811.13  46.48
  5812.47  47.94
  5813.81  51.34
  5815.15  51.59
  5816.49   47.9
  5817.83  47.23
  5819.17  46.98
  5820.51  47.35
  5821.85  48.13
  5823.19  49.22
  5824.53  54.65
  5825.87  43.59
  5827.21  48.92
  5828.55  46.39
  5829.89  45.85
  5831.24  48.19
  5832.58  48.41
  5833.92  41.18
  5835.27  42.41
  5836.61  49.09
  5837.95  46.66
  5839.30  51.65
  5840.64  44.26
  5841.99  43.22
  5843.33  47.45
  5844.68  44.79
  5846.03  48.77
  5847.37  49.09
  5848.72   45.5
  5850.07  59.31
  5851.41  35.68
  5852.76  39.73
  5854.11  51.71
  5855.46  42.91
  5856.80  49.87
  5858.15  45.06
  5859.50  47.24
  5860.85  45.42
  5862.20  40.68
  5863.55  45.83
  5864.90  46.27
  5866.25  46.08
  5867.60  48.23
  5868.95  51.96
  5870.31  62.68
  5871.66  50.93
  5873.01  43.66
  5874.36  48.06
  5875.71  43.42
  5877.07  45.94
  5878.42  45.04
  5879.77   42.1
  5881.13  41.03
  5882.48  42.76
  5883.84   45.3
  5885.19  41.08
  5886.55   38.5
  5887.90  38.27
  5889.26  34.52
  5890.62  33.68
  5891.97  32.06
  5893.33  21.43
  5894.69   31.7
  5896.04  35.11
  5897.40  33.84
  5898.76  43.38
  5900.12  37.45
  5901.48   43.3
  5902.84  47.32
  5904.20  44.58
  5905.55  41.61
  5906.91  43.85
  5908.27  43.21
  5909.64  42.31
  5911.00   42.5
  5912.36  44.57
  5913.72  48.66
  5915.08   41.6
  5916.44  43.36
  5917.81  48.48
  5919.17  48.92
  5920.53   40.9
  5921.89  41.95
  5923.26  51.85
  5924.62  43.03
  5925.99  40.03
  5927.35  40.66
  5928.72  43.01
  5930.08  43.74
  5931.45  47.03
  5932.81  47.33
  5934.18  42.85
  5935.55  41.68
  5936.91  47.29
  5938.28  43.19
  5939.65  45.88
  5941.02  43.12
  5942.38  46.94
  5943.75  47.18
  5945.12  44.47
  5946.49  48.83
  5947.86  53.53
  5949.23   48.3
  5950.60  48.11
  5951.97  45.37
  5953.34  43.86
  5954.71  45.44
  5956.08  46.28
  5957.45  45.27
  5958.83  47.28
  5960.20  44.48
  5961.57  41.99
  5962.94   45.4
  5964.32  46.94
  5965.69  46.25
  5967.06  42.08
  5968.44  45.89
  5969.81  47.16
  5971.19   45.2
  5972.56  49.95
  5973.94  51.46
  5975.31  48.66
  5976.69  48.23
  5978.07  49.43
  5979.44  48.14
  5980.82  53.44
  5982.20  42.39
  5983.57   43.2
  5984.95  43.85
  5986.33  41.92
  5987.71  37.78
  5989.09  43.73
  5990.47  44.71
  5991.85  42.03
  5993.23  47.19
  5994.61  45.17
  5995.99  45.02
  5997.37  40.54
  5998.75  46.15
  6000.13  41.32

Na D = 5.2 angstrom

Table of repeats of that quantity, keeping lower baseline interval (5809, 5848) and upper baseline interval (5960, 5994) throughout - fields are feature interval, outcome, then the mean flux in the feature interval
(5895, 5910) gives 1.7 angstrom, 41.2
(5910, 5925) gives 0.4 angstrom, 45.1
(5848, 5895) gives 3.4 angstrom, 43.6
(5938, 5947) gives 0.1 angstrom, 45.7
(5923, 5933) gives 0.5 angstrom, 44.2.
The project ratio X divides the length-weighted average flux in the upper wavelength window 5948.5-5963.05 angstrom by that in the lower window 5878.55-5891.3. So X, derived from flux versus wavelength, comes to 1.1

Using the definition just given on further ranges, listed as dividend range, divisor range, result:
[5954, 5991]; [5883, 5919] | 1.14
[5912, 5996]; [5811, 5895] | 1.00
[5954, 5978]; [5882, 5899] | 1.29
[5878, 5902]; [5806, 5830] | 0.78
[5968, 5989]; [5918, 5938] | 1.04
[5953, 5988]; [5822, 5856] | 0.98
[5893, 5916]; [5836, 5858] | 0.87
